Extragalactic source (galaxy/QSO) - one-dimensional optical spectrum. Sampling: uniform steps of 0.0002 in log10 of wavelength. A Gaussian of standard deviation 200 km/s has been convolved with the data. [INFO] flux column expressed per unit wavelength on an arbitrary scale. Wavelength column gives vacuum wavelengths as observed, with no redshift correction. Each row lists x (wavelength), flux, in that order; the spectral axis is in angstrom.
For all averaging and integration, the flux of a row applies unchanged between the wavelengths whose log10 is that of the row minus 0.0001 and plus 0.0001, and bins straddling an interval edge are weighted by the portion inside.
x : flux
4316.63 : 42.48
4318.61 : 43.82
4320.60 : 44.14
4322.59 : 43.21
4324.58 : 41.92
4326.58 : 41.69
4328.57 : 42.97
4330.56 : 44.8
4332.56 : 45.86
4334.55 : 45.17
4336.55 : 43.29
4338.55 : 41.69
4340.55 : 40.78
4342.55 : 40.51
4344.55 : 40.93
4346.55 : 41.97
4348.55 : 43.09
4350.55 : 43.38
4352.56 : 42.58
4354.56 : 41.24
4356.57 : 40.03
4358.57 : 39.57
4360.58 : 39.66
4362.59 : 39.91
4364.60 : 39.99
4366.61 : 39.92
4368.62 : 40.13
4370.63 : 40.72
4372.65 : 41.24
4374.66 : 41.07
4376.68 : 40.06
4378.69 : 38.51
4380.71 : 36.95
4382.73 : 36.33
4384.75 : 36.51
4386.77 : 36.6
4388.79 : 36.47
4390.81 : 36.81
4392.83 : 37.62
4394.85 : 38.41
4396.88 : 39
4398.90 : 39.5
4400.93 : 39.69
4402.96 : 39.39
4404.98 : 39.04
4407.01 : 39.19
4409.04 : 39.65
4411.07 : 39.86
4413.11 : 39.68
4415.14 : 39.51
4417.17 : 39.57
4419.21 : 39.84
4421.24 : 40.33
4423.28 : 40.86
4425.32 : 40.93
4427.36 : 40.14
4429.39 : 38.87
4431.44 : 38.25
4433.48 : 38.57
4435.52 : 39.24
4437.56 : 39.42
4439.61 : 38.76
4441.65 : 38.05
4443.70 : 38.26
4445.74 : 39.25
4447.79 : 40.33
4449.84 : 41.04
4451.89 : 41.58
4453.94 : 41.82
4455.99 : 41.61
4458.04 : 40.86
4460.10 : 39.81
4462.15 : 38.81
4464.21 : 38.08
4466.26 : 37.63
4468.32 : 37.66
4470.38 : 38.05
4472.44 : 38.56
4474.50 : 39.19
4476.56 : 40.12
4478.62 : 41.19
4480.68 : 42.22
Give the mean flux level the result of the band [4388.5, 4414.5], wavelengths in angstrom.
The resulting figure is 38.9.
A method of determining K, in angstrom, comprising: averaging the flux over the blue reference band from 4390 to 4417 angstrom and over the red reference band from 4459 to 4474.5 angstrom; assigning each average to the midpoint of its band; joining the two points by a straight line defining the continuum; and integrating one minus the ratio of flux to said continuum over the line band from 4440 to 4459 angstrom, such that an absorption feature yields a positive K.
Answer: -0.82 angstrom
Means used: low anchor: 39.1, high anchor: 38.4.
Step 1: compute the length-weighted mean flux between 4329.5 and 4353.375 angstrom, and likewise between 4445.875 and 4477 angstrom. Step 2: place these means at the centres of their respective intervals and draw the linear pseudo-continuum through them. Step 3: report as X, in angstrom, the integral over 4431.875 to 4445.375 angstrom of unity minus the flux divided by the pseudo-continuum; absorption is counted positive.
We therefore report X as 0.5 angstrom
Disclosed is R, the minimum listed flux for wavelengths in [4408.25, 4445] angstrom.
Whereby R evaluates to 38.05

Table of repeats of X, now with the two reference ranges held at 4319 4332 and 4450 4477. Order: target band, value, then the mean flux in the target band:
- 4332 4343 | 0.0 angstrom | 42.9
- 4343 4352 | 0.1 angstrom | 42.2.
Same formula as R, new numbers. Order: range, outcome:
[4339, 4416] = 36.33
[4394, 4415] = 38.41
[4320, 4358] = 40.03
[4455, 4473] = 37.63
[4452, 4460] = 40.86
